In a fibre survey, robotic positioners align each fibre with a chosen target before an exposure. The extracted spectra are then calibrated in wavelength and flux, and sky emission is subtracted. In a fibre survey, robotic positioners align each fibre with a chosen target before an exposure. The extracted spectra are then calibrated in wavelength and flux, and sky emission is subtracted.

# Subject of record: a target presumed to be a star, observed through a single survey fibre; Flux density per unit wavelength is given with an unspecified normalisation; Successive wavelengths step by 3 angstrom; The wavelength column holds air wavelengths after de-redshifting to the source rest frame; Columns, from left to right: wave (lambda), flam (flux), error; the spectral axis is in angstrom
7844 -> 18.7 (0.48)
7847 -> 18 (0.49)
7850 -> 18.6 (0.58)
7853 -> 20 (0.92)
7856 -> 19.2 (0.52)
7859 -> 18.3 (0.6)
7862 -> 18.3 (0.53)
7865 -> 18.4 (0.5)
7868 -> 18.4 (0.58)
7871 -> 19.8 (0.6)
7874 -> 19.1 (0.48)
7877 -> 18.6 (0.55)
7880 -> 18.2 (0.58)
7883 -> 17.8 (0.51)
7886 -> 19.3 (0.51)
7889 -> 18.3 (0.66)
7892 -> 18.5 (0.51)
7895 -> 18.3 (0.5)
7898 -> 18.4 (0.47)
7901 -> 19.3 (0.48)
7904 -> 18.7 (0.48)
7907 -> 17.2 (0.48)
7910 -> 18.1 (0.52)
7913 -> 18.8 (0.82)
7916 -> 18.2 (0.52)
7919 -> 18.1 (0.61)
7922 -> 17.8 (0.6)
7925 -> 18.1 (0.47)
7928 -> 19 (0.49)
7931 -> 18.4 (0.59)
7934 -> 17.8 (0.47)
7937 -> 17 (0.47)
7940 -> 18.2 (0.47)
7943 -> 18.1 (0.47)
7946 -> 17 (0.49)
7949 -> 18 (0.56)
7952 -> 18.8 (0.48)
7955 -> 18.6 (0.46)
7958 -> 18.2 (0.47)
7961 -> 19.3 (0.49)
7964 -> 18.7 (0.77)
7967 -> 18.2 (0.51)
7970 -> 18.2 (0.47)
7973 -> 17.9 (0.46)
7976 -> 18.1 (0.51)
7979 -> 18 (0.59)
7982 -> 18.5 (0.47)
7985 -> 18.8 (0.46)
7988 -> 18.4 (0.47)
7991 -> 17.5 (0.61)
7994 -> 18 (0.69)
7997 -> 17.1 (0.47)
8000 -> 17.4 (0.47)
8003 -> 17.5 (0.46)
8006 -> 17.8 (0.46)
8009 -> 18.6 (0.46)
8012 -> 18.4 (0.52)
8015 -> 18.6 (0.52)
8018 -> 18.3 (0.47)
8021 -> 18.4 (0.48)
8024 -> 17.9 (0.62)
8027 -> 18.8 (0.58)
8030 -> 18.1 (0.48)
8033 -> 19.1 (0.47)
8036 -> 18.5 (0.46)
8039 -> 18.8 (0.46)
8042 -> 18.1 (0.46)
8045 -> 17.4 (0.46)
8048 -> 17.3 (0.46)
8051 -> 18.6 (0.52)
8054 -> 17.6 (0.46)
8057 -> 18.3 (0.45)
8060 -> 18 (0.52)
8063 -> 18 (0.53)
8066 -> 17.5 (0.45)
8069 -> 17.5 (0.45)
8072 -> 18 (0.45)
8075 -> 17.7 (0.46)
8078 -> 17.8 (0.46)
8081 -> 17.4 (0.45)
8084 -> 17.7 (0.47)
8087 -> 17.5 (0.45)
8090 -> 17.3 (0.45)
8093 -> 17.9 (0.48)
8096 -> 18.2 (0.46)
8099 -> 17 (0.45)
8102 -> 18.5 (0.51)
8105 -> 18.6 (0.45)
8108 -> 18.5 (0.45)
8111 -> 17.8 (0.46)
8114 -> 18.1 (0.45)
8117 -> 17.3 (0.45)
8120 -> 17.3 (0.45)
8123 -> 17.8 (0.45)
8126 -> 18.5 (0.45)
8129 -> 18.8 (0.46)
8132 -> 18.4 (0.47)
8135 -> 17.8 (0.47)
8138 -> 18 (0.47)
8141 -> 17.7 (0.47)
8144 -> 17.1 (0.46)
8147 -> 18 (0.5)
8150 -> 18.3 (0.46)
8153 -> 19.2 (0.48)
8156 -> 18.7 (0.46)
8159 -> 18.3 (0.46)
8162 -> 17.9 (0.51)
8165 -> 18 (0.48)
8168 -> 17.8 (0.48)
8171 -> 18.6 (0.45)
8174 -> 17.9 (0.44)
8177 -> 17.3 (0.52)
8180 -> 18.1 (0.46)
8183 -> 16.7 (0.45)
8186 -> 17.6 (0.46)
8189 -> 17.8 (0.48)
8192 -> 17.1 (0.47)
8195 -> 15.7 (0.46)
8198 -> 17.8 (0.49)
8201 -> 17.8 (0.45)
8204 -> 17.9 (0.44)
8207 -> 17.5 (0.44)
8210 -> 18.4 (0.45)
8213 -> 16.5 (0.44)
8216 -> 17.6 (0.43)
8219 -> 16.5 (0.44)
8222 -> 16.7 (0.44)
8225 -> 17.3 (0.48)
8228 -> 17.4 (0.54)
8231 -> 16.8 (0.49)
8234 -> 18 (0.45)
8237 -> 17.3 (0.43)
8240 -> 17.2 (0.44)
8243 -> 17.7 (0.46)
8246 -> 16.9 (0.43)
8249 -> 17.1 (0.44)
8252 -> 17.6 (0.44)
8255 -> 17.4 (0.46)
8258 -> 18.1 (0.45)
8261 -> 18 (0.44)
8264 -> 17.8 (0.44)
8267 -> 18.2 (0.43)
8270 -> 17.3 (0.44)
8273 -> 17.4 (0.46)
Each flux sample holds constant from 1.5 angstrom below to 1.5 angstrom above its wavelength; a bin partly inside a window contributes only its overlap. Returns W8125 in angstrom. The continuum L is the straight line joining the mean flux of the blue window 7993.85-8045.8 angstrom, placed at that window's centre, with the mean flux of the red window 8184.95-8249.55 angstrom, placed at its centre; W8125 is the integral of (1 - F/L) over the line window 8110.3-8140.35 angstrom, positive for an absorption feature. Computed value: -0.46 angstrom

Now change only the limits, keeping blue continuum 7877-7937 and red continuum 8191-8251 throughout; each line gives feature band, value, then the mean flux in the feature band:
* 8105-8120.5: -0.3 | 17.9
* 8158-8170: -0.4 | 18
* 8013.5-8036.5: -0.7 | 18.5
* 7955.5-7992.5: -0.5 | 18.3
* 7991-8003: 0.3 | 17.5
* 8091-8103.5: -0.1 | 17.9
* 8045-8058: 0.0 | 17.9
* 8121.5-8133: -0.5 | 18.4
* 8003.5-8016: -0.2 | 18.3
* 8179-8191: -0.1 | 17.5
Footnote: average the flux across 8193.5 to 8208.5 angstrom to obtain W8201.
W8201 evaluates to 17.3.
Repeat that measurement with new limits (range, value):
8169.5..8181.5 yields 18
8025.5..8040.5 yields 18.7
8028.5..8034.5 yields 18.6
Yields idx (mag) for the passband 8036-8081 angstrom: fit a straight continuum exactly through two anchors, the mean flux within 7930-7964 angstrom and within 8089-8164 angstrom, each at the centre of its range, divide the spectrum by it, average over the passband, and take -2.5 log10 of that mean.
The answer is 0.01 mag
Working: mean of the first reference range 18.1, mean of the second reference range 18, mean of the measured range 17.9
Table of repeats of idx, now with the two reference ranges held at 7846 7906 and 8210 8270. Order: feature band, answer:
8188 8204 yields 0.02 mag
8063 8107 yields 0.01 mag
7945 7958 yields 0.01 mag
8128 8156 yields -0.03 mag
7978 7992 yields 0.00 mag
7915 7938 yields 0.03 mag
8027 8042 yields -0.03 mag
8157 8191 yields -0.01 mag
